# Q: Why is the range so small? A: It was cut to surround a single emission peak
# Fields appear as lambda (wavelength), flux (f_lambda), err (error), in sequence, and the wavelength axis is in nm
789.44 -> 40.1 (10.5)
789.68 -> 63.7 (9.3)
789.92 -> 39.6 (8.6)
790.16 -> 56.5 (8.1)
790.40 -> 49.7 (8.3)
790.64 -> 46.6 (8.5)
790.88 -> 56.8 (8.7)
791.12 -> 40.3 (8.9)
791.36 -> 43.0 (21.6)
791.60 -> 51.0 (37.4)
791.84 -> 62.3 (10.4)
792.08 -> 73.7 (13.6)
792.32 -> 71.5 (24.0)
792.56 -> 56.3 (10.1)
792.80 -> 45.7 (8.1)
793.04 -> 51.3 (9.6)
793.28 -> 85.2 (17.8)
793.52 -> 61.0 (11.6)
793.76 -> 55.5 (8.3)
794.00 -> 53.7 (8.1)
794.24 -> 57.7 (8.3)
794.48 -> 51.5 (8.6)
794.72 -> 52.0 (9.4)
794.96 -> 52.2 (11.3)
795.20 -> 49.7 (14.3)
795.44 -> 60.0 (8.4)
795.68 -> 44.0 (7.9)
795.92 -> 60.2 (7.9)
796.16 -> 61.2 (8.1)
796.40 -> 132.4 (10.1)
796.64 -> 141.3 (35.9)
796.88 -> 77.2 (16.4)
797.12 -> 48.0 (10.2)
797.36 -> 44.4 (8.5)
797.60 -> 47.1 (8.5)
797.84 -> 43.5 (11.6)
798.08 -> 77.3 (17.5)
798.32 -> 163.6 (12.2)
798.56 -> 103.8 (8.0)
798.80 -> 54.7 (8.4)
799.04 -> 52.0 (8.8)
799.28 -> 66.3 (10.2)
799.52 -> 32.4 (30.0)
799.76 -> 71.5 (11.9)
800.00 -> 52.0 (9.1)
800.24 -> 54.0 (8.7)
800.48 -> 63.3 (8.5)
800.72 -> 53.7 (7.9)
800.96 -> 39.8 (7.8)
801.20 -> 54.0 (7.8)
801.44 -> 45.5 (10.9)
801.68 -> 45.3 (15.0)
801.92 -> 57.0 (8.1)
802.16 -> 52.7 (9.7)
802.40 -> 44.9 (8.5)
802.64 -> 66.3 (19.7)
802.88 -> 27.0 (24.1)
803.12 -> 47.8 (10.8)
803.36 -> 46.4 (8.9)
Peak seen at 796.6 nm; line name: [S II] 6716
